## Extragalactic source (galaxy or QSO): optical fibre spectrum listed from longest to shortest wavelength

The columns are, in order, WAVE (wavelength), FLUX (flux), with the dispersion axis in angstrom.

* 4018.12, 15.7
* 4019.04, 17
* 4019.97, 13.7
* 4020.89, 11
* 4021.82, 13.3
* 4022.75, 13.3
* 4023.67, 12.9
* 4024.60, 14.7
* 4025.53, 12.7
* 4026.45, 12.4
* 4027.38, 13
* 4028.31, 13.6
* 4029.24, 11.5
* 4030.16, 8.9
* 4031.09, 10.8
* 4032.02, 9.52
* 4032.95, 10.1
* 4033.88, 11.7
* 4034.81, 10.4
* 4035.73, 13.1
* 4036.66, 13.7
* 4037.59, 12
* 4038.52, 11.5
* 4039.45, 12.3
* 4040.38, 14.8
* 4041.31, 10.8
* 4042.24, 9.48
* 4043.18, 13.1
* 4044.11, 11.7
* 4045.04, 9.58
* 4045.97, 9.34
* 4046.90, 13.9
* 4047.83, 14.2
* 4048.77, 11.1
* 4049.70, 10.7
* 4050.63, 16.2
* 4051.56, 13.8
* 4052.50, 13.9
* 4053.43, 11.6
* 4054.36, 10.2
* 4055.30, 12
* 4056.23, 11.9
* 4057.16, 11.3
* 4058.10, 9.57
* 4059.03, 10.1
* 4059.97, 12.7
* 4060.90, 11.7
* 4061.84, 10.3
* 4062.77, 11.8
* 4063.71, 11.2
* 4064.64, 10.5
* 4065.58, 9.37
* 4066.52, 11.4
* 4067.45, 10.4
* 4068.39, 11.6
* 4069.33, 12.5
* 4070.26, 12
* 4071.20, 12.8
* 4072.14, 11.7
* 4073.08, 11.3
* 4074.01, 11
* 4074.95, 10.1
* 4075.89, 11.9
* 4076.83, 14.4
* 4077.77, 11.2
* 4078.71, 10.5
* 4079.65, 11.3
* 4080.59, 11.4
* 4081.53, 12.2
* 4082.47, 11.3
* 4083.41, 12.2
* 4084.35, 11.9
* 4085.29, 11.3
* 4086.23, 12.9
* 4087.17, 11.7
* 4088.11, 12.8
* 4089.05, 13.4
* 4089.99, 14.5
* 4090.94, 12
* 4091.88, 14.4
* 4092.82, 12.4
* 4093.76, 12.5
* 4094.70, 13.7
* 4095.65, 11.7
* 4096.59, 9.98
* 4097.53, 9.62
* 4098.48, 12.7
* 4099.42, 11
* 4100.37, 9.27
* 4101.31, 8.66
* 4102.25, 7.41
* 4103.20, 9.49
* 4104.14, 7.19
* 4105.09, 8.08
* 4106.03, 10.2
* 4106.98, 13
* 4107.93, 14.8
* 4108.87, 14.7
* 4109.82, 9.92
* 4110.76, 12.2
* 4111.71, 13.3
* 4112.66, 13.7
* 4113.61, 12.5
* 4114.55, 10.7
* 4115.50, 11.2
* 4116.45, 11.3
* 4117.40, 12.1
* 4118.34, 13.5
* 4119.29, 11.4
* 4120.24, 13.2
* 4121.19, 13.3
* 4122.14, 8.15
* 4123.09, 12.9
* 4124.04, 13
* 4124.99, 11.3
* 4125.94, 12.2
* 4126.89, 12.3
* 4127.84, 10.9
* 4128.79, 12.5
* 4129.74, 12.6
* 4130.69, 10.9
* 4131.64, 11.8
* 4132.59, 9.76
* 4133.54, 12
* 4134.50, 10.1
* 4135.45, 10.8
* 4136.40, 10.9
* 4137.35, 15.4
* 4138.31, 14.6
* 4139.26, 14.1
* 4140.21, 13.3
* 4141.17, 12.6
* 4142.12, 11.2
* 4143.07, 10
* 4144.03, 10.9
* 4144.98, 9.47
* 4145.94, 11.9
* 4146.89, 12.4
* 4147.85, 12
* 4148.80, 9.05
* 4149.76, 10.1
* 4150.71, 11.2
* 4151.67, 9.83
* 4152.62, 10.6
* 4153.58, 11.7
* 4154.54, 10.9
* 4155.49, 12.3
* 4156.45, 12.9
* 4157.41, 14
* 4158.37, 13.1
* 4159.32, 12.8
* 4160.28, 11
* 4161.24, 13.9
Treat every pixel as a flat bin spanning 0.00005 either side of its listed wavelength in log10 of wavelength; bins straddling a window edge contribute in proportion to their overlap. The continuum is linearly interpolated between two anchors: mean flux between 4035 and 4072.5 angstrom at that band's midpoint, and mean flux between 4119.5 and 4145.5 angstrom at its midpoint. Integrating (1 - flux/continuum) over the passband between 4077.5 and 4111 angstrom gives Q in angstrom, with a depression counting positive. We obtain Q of 1.0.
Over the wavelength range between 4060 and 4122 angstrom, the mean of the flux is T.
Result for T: 11.6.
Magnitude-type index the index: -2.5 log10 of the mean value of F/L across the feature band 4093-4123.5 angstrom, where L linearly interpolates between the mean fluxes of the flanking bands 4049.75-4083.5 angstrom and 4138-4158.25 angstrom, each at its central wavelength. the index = 0.03 mag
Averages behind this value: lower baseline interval 11.6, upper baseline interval 11.7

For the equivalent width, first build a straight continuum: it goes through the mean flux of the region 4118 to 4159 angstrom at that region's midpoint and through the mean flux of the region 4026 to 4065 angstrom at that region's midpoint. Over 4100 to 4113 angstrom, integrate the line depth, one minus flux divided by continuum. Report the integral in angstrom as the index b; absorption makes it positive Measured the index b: 1.0 angstrom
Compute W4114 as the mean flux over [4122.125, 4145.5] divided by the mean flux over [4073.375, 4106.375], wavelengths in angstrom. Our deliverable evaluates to 1.04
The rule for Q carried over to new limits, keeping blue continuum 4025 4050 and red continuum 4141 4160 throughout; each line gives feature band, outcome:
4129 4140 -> -0.6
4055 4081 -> 0.6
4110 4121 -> -0.7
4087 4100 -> -0.8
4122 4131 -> -0.3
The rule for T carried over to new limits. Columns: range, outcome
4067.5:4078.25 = 11.8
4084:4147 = 11.8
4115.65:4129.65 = 12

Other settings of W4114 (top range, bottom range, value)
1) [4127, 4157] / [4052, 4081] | 1.02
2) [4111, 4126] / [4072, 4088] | 1.04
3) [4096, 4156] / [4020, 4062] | 0.96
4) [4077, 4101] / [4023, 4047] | 1.01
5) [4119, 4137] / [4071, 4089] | 0.98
